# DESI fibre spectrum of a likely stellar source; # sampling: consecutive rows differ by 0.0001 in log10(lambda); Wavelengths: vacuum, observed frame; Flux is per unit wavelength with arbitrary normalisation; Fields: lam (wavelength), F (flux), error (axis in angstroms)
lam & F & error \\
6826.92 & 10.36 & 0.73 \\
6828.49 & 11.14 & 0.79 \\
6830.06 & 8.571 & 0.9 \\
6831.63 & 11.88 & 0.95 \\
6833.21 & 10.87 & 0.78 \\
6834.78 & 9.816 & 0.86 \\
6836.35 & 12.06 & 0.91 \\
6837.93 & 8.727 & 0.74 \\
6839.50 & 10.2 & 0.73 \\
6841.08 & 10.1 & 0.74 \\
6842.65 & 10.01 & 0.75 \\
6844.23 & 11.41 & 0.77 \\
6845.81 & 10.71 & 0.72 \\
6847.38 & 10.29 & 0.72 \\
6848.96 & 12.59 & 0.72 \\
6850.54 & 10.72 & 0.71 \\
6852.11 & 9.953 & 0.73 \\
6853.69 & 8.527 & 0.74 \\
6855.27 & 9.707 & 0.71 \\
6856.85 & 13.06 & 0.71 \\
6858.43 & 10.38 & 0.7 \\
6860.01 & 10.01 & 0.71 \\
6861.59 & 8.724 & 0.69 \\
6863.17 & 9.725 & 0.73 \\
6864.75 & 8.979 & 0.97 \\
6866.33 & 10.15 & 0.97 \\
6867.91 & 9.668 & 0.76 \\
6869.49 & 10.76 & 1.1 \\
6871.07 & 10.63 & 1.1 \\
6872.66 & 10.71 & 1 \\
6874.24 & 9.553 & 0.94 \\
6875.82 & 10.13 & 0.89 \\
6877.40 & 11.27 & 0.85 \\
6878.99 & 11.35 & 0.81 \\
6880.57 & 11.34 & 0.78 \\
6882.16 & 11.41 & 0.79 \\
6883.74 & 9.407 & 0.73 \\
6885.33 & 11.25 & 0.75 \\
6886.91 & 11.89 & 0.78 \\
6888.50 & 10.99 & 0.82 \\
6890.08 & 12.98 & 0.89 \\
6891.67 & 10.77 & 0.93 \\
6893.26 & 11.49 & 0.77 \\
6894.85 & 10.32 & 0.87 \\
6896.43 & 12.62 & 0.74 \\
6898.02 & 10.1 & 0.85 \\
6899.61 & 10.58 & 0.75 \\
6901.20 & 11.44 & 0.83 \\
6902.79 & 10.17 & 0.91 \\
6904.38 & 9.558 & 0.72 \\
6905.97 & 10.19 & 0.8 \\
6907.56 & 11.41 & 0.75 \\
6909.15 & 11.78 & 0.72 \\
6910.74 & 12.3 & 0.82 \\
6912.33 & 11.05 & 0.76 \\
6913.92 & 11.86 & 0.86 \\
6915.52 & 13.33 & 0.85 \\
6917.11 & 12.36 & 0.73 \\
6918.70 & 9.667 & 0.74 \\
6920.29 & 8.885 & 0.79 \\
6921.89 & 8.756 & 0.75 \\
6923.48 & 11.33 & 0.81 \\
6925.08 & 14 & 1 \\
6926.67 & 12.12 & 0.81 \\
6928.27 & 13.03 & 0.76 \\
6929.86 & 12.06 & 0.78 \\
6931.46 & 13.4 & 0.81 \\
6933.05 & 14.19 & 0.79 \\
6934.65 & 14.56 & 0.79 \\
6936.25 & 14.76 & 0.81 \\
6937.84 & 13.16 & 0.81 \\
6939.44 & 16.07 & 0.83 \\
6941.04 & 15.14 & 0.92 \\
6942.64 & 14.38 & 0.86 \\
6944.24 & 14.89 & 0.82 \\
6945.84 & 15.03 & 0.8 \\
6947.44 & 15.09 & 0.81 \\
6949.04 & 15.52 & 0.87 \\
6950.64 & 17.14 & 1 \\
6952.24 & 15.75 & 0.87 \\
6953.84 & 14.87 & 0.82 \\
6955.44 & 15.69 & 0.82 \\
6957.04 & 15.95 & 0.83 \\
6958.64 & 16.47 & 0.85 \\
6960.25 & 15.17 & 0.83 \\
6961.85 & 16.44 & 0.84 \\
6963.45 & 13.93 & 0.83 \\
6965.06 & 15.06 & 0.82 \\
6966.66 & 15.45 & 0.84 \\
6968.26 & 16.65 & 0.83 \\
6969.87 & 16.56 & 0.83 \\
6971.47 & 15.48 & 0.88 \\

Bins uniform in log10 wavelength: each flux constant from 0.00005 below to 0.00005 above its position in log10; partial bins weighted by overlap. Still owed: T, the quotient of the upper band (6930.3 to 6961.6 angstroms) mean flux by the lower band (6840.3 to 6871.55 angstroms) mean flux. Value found 1.47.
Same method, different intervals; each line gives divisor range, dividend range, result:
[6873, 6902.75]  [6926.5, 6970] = 1.36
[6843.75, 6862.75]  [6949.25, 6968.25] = 1.50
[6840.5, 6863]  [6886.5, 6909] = 1.06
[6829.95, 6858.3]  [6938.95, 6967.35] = 1.46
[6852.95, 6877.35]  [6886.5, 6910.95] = 1.10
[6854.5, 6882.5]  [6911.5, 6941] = 1.21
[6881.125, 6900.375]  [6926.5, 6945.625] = 1.26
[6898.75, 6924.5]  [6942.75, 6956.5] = 1.41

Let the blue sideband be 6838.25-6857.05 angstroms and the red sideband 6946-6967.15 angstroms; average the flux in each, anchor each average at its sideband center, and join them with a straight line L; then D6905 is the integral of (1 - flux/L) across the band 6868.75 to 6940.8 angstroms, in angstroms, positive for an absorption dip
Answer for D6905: 8.5 angstroms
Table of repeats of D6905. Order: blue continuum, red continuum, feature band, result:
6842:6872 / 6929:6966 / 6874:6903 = 2.15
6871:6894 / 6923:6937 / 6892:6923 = 3.20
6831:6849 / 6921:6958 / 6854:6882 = 3.09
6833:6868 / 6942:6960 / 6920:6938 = 2.25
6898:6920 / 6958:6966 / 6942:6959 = -1.24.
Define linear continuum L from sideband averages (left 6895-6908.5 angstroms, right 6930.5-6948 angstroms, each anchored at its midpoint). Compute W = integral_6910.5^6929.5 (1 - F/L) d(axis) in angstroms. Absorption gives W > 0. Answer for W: 1.6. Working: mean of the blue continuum 10.8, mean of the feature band 11.5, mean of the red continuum 14.6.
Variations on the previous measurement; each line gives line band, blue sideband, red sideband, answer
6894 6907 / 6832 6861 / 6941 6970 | 2.3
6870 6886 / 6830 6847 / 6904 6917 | 0.5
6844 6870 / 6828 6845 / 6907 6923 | 0.8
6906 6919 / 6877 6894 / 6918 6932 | -0.4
